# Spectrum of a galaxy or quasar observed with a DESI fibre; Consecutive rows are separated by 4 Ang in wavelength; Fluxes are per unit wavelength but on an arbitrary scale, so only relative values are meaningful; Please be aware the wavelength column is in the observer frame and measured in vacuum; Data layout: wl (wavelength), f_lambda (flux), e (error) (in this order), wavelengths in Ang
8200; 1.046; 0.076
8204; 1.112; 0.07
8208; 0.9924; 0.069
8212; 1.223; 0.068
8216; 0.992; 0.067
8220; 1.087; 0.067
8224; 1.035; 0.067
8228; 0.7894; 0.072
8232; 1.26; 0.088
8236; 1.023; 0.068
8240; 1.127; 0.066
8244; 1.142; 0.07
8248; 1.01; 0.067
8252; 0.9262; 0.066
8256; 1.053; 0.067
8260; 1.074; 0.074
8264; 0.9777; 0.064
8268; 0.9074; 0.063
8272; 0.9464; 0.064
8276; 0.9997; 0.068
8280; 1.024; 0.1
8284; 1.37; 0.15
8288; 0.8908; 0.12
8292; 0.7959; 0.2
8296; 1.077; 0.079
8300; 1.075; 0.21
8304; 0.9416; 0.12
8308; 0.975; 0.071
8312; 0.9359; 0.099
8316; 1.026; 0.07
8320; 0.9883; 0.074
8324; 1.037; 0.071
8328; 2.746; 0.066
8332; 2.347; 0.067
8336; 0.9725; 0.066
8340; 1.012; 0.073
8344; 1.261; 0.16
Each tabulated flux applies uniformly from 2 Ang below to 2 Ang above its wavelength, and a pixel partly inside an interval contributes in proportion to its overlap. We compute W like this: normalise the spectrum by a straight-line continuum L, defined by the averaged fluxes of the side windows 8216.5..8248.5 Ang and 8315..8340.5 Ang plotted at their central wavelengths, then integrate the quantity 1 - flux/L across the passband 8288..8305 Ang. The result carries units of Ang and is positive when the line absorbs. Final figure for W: 4.8 Ang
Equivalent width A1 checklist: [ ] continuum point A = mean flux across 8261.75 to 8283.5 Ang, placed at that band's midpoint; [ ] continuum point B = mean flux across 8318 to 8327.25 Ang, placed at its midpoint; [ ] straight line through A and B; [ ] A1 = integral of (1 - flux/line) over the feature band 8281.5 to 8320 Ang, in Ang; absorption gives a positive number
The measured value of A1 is 4.2 Ang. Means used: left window 1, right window 1.25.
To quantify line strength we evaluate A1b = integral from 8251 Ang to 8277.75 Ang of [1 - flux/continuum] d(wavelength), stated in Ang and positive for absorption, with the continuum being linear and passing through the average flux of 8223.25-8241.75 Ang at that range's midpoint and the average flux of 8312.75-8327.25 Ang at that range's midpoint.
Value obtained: 2.5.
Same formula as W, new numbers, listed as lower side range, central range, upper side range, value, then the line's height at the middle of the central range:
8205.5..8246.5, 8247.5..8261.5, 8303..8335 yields 1.8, 1.16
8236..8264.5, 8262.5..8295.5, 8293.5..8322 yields 0.9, 1.02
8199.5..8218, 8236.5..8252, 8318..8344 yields 1.7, 1.2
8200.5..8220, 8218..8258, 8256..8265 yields 0.4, 1.06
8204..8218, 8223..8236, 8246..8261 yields 0.3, 1.05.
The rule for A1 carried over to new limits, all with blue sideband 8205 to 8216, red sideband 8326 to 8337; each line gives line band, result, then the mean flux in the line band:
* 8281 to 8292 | 4.3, 1.06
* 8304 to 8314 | 5.0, 0.953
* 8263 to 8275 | 4.8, 0.946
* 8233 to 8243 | 1.7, 1.1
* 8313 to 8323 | 5.0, 1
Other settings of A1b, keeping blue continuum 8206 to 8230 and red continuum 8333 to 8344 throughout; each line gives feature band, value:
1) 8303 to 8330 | -2.5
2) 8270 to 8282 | 1.1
